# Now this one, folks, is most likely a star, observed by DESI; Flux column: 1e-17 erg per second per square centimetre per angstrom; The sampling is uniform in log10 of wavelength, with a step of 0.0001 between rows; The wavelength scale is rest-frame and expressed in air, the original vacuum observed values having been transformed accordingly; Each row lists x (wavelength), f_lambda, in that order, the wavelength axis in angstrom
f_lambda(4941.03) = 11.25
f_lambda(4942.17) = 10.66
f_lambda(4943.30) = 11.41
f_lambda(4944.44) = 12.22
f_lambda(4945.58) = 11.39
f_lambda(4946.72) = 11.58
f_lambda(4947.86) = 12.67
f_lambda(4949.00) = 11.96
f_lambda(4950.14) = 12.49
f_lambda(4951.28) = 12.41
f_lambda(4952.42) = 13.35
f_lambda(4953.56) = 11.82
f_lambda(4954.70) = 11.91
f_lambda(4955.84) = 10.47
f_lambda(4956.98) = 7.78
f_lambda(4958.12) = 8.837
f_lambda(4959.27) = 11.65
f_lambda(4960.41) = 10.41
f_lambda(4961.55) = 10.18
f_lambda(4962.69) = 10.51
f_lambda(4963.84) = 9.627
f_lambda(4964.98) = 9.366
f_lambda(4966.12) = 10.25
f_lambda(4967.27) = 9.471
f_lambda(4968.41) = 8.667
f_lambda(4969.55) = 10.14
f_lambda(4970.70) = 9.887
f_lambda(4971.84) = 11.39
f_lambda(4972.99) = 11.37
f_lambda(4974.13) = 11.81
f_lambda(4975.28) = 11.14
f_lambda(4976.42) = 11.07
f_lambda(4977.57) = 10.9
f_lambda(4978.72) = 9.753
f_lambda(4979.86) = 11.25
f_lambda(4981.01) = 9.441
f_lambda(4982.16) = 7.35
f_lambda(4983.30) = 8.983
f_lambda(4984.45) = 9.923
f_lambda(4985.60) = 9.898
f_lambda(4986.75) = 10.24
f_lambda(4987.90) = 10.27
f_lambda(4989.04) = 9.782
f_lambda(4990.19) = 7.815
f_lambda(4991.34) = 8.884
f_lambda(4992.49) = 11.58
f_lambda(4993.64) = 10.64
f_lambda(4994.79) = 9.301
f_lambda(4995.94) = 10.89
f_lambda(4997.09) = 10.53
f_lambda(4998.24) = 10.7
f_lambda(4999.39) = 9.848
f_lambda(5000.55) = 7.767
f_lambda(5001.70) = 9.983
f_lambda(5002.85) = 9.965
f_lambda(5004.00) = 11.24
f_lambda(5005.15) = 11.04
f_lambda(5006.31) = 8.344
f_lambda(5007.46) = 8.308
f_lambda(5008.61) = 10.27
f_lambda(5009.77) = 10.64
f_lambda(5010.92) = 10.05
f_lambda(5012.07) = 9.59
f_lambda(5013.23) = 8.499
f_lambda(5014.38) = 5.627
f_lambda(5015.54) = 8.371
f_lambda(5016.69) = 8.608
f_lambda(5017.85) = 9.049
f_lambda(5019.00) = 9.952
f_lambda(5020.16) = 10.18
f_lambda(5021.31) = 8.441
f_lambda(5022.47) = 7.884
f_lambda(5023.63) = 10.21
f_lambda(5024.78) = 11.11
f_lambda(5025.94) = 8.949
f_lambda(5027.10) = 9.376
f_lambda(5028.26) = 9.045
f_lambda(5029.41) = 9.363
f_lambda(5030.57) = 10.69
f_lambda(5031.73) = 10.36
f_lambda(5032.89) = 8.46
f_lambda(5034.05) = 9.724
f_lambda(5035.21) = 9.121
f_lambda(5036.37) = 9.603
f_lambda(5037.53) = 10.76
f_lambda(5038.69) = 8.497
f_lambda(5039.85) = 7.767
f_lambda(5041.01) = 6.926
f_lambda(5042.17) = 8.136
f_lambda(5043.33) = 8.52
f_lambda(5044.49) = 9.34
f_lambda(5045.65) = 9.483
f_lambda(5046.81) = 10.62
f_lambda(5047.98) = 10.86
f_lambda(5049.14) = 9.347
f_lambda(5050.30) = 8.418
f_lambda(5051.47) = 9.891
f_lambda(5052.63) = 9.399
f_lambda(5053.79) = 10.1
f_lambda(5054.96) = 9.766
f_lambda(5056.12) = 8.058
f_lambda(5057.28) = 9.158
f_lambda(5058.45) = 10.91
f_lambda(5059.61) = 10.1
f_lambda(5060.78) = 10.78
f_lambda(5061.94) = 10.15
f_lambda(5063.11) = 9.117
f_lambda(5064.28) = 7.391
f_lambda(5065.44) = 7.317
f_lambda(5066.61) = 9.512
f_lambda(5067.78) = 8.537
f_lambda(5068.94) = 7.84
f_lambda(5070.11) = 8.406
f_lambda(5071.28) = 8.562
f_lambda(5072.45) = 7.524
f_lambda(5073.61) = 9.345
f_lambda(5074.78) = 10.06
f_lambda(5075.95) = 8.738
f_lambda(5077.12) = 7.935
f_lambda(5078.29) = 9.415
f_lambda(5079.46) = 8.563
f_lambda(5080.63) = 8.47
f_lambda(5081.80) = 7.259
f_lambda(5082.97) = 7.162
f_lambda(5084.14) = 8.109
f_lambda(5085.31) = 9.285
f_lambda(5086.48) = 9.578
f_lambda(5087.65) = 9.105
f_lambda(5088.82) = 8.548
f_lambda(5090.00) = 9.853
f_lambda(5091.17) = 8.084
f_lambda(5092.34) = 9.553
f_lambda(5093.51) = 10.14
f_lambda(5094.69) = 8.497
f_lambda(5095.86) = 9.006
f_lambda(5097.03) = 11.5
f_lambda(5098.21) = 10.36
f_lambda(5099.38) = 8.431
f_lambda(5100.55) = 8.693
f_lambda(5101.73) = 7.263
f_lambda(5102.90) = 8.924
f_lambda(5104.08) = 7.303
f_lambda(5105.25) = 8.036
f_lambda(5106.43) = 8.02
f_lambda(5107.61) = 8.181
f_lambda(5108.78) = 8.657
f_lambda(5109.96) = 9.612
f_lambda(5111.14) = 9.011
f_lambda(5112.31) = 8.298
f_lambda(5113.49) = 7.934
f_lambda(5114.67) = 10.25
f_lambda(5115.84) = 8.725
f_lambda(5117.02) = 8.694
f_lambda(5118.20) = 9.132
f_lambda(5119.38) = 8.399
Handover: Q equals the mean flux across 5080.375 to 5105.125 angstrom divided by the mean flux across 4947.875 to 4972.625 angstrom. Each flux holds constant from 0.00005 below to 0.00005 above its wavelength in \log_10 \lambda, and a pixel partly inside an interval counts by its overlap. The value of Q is 0.83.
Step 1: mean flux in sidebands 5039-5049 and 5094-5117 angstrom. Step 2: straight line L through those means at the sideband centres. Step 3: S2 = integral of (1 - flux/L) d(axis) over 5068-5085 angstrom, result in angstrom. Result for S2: 0.9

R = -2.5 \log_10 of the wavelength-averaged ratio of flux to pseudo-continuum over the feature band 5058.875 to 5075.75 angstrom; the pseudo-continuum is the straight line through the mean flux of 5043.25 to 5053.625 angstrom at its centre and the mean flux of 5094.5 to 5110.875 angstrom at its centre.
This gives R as 0.05 mag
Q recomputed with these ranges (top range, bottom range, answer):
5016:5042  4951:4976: 0.88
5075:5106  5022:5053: 0.94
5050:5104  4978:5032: 0.94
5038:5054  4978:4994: 0.94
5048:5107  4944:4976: 0.82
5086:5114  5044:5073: 0.96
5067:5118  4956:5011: 0.88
